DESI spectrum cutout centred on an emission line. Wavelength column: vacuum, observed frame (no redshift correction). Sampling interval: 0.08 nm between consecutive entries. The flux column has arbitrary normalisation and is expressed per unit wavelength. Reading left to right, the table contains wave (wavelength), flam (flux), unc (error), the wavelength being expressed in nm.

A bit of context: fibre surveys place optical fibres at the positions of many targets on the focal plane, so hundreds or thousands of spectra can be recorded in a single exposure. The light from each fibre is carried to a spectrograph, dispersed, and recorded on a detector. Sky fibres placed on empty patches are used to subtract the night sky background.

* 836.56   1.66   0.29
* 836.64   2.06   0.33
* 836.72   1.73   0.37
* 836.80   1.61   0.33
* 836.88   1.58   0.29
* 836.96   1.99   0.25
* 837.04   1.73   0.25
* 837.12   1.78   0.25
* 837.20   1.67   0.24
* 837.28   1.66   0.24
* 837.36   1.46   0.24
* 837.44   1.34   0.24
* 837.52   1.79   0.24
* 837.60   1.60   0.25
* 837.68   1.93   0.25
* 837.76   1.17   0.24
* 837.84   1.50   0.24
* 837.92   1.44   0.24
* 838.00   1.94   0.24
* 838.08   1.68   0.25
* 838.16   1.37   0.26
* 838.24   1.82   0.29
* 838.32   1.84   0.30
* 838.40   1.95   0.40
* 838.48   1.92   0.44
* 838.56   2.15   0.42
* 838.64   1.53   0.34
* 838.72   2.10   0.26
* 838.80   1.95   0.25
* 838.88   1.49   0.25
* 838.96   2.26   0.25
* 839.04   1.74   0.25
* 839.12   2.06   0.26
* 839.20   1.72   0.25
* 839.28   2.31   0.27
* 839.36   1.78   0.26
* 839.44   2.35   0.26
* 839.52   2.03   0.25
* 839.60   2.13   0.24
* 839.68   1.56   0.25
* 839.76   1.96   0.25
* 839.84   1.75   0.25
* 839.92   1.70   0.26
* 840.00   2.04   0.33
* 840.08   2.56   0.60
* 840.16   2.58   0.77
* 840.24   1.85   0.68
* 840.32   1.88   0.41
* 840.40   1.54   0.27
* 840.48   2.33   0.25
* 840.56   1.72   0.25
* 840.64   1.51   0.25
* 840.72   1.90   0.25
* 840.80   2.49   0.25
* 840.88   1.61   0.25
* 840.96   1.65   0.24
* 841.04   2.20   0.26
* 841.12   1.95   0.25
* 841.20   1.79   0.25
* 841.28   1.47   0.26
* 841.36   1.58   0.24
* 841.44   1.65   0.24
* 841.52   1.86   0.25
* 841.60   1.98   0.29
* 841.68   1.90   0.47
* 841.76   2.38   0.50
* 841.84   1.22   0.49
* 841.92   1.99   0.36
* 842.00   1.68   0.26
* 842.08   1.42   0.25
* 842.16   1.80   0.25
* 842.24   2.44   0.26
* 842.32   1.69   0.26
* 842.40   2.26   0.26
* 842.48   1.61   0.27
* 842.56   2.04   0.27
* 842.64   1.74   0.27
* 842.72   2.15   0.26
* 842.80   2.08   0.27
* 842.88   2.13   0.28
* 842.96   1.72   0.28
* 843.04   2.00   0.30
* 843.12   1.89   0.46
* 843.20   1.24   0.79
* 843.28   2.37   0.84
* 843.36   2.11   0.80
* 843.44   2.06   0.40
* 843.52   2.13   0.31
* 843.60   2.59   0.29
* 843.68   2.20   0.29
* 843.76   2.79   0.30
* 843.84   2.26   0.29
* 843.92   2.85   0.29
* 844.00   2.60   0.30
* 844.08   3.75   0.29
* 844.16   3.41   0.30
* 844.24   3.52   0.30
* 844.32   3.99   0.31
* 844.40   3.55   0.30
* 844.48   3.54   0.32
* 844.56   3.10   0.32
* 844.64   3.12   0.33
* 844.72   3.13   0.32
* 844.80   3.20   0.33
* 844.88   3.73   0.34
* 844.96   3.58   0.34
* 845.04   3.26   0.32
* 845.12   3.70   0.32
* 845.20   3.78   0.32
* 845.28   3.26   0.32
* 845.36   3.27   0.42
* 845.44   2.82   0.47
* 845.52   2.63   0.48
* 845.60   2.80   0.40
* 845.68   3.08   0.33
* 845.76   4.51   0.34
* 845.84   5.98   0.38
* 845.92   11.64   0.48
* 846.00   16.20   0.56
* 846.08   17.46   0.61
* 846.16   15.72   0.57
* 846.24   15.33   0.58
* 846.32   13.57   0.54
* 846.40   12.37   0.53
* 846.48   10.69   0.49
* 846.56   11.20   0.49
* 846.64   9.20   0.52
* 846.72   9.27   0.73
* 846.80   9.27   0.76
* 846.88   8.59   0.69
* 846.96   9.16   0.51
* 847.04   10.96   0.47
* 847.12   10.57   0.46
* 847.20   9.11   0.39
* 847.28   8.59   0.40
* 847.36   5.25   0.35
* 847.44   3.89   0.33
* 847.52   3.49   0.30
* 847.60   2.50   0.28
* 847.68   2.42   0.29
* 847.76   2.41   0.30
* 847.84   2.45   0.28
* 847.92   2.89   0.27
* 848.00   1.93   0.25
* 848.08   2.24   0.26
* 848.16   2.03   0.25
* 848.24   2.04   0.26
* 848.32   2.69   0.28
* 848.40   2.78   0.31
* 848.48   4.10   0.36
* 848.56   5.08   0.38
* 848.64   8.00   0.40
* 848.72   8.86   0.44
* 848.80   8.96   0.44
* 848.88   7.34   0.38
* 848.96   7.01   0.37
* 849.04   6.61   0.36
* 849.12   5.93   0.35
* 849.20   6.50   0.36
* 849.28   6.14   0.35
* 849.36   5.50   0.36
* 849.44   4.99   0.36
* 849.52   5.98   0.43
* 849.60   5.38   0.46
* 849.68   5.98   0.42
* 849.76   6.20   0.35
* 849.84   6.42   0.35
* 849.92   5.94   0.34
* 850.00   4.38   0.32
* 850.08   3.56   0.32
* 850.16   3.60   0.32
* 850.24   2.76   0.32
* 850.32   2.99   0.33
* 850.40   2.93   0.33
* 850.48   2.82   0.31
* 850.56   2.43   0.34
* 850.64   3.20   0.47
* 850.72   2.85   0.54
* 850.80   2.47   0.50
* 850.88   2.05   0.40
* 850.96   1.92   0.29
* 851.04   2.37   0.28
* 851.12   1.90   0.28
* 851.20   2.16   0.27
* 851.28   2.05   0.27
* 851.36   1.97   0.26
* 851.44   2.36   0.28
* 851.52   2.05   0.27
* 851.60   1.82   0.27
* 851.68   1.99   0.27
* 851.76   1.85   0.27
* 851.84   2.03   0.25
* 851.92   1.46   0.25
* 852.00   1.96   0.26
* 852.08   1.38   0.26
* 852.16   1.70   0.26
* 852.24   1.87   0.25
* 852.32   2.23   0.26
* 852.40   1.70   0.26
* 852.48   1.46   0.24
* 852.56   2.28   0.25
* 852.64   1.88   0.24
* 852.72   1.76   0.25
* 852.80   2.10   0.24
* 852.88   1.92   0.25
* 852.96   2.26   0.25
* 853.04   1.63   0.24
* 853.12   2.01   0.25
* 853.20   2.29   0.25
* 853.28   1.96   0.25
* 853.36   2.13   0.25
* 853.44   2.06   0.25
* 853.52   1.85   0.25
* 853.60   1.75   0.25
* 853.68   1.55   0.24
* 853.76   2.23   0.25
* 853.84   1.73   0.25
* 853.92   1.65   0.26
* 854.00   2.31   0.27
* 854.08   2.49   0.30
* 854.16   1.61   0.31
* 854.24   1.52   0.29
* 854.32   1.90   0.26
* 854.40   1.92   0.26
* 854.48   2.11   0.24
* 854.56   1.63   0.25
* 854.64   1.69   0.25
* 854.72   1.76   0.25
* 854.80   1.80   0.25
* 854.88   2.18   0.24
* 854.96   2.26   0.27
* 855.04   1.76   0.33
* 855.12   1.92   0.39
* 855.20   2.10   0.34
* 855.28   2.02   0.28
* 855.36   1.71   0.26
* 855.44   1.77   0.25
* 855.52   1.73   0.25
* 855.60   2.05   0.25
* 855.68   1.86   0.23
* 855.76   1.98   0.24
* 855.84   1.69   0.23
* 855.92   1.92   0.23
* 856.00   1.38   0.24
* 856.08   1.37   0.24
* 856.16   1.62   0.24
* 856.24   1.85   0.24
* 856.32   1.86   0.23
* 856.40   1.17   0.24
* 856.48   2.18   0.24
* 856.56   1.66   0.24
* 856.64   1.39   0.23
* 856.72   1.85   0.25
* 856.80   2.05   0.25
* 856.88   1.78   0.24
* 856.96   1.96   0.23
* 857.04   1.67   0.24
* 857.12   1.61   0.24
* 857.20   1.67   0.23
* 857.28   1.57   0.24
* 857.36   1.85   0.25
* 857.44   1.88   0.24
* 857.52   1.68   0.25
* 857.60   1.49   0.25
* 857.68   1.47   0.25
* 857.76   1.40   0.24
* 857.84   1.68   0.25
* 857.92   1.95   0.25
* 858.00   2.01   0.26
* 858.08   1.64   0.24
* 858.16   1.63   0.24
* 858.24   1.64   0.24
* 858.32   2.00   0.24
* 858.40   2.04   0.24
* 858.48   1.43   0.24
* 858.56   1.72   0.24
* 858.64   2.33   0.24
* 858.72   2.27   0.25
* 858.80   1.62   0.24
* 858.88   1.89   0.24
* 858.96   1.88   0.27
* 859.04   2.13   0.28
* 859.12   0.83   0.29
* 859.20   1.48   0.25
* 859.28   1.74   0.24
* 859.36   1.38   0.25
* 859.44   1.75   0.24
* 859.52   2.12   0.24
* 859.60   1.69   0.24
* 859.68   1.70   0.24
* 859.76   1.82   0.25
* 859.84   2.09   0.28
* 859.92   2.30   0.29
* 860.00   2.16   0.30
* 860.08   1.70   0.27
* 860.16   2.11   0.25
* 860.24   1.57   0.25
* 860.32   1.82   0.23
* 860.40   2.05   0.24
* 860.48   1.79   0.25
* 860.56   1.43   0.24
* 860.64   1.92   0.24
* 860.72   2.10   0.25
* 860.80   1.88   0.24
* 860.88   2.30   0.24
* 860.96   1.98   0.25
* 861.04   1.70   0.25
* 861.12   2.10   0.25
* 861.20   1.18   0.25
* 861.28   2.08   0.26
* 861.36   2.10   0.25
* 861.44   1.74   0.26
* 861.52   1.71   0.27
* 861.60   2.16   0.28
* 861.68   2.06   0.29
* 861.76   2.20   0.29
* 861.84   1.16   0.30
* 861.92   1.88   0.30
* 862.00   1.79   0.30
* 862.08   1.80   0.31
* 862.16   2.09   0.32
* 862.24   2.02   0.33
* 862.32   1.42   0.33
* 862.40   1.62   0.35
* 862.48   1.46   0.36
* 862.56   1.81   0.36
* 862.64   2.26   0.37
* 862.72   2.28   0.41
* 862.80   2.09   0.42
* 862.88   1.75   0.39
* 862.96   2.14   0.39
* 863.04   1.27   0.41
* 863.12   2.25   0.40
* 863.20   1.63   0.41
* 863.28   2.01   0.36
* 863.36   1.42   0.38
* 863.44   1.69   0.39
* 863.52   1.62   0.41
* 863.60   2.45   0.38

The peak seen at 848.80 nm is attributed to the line [N II]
